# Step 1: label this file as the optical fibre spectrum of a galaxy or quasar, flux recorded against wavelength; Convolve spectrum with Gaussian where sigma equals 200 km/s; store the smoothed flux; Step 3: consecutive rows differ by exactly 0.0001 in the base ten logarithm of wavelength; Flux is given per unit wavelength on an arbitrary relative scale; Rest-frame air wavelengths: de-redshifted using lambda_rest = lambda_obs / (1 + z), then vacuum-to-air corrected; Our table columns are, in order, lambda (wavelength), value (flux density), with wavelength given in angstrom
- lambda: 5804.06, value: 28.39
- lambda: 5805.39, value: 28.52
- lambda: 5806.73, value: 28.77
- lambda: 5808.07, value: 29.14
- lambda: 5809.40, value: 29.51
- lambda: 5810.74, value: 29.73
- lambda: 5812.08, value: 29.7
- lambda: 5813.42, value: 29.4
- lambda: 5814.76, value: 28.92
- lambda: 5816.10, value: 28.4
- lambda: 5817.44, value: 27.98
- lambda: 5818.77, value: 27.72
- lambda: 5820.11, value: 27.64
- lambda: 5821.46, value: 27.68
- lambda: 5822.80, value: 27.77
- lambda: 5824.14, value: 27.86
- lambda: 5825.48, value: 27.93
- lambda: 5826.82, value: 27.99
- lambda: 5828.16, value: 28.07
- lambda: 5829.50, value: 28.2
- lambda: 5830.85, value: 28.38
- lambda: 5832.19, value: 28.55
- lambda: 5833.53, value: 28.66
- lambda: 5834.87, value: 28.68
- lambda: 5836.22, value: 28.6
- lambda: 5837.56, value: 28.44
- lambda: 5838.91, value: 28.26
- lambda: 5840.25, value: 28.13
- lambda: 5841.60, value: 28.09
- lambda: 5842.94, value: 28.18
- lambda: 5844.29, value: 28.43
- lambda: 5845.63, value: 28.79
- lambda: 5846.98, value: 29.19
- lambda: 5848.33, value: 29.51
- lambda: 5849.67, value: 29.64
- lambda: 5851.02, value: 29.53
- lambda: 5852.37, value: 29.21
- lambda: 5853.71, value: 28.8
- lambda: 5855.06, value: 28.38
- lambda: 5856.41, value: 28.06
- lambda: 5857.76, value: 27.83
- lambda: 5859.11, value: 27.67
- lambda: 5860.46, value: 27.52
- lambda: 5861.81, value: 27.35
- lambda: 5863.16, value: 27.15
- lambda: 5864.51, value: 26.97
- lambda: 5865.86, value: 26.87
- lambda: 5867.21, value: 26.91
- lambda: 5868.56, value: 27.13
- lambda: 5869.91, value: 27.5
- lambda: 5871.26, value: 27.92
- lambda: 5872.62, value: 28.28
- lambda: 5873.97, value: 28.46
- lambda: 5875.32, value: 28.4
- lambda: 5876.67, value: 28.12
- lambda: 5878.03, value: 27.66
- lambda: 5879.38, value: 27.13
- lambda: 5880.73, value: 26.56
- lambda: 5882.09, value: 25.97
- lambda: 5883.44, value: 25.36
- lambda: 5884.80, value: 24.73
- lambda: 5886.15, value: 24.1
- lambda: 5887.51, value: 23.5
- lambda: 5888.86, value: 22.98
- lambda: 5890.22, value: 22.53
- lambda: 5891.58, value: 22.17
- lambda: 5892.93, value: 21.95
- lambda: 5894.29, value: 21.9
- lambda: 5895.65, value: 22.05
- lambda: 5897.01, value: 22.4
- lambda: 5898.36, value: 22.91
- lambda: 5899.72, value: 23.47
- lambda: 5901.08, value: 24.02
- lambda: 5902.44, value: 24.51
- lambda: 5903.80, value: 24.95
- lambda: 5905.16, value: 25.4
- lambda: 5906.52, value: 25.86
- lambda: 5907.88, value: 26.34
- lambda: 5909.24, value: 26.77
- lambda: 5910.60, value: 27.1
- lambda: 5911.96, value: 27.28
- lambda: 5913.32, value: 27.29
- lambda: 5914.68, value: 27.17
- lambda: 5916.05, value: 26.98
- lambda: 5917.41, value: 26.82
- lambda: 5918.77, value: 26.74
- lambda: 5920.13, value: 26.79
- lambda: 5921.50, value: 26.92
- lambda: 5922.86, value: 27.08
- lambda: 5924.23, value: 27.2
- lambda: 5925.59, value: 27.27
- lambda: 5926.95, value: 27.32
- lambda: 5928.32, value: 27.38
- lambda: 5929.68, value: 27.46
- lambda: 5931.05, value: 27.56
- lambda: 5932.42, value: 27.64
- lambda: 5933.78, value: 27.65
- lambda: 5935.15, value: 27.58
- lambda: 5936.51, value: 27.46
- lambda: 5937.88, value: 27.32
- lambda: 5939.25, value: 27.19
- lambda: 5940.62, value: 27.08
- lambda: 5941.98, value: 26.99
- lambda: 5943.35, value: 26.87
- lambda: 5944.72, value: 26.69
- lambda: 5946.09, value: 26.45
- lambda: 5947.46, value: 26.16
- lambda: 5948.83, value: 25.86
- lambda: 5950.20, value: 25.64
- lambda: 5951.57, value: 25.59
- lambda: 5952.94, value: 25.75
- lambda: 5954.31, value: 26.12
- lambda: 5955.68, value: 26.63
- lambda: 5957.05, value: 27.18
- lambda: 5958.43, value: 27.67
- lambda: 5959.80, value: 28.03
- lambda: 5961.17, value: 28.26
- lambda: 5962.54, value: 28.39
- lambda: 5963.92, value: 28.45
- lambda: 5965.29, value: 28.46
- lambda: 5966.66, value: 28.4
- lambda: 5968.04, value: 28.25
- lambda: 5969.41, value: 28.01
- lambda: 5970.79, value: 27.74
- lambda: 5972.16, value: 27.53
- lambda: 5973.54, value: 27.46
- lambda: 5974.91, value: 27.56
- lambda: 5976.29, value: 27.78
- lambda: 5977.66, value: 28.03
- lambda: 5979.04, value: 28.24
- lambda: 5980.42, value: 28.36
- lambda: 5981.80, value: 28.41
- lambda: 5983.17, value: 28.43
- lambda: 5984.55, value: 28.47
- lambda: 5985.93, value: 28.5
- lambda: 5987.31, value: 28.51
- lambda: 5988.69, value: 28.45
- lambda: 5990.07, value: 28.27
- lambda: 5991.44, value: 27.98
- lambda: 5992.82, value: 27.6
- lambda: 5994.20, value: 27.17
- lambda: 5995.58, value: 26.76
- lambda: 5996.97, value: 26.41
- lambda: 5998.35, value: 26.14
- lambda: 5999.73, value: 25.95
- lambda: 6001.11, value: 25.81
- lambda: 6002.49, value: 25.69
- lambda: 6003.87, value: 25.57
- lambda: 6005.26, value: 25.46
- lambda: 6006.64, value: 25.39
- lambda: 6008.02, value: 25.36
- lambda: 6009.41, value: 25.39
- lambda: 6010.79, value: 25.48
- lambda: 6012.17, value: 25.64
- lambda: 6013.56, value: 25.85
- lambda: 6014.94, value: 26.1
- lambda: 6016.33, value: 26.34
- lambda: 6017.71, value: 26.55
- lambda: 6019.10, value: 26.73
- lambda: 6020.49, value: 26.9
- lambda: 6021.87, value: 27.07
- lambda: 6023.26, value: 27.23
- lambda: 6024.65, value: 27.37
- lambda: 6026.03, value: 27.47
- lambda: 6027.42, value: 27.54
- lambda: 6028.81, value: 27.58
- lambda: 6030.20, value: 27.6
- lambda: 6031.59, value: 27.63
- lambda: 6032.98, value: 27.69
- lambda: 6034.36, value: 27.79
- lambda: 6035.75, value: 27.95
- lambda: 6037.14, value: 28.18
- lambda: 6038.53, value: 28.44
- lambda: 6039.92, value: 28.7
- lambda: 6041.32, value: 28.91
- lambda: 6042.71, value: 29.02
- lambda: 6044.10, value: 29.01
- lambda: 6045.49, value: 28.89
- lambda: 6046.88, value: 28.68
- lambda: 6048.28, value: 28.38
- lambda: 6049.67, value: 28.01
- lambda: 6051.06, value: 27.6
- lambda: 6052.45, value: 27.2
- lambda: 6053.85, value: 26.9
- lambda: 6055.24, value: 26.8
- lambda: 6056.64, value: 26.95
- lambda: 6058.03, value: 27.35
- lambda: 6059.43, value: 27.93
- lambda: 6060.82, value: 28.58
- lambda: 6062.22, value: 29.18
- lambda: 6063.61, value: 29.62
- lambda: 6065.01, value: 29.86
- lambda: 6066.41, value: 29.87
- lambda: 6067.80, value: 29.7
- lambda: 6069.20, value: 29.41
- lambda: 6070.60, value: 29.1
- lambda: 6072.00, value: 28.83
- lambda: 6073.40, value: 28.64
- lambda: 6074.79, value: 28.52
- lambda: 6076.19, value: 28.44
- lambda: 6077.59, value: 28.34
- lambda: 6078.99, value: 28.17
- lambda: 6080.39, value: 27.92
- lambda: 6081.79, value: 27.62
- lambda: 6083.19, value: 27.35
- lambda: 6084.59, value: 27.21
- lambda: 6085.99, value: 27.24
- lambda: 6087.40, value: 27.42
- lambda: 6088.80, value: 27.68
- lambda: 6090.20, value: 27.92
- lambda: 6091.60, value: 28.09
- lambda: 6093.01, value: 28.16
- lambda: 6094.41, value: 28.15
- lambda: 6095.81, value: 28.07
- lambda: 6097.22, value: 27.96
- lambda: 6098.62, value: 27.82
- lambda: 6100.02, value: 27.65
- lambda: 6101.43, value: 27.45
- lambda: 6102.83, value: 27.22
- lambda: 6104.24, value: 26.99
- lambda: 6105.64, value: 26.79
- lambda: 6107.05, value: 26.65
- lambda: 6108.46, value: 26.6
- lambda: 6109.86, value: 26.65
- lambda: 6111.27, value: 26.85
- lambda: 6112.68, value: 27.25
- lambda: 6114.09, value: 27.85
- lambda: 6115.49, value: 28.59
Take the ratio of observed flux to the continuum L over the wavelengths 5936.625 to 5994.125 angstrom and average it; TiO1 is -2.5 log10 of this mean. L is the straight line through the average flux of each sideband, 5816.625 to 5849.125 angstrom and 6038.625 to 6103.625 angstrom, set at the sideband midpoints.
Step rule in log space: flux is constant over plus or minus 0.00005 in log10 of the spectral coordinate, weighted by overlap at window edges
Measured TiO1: 0.03 mag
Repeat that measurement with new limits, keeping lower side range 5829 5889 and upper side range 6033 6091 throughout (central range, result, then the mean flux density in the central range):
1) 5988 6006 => 0.05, 26.7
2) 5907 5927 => 0.03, 27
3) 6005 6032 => 0.06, 26.5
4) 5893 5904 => 0.20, 23.1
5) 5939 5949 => 0.05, 26.7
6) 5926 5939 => 0.02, 27.5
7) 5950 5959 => 0.06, 26.4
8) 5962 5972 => -0.01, 28.2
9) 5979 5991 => -0.01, 28.4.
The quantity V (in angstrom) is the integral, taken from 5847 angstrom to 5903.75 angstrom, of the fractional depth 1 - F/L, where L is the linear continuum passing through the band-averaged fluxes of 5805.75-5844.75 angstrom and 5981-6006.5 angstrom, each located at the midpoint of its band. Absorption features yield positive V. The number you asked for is 3.8 angstrom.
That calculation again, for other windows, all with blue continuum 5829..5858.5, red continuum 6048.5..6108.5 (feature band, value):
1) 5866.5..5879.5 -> 0.3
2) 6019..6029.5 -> 0.3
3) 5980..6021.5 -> 2.1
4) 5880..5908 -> 4.5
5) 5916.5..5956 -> 2.1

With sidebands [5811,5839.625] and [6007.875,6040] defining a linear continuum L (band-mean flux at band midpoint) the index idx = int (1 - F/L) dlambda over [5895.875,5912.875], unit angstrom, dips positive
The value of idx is 1.70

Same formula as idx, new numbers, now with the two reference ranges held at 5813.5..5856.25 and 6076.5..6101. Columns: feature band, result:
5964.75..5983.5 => 0.0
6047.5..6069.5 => -0.3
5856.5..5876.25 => 0.5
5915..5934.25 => 0.7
